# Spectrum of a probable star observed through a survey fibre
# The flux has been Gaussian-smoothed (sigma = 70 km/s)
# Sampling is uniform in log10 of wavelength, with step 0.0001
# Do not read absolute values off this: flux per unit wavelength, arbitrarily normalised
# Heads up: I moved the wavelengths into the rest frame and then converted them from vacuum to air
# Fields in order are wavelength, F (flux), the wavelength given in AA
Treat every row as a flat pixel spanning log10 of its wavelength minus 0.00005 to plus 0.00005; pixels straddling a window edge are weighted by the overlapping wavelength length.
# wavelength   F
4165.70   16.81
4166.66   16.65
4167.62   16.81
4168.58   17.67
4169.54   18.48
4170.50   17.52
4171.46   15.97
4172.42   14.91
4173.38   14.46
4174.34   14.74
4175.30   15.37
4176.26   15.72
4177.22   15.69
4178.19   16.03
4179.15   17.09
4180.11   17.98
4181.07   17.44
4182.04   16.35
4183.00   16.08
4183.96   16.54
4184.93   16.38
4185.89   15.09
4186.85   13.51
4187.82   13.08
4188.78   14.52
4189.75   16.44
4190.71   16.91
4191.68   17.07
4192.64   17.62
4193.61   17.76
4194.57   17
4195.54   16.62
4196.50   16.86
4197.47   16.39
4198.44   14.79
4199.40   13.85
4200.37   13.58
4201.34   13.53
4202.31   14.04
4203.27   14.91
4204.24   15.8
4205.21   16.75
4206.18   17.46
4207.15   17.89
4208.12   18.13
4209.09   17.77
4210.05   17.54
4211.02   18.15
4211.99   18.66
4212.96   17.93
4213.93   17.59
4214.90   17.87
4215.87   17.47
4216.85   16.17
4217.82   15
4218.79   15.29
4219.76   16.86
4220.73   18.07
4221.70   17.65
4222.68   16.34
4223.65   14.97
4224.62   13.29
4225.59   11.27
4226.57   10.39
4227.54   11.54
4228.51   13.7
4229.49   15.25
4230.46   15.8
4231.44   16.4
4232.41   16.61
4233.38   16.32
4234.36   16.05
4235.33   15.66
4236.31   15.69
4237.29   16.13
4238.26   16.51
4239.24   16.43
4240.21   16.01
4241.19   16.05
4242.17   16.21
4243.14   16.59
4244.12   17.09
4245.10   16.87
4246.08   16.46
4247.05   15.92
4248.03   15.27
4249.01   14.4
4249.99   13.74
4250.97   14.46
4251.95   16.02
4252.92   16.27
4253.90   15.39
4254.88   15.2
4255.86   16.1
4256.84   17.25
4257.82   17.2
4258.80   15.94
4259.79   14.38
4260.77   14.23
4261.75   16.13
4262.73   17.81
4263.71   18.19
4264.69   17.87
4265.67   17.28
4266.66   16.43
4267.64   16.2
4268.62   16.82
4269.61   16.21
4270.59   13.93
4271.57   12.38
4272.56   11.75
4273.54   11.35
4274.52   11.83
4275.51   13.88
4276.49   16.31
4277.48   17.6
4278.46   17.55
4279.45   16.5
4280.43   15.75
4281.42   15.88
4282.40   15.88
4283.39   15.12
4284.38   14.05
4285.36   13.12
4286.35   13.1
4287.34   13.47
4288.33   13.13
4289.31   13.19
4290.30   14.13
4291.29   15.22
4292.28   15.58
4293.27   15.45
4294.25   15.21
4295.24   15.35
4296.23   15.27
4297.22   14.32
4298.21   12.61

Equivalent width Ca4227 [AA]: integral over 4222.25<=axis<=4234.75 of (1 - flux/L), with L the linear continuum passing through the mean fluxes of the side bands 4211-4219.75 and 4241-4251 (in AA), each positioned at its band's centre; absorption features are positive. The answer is 1.6 AA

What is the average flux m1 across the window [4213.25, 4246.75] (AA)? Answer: 15.8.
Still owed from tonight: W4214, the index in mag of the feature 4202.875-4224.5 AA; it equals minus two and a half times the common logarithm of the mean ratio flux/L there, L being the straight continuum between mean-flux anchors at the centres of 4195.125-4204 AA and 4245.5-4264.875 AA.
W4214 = -0.12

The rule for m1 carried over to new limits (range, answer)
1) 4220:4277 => 15.4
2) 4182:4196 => 16.1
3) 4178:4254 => 16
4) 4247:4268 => 16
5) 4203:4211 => 17.2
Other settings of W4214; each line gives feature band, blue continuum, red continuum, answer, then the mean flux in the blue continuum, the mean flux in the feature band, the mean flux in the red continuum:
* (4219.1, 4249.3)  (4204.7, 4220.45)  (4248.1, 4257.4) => 0.05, 17.3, 15.5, 15.4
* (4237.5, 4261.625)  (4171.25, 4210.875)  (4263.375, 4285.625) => -0.02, 16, 15.8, 15.3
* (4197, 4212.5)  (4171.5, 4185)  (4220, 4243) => -0.03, 16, 16.2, 15.4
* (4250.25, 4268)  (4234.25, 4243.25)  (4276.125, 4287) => -0.03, 16.1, 16.2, 15.5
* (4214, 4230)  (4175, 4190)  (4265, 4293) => 0.02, 15.8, 15.1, 14.8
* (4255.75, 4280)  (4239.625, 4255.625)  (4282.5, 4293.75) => -0.05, 15.8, 15.6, 14.2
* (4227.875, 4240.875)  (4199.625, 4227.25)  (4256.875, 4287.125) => 0.00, 16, 15.8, 15.4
